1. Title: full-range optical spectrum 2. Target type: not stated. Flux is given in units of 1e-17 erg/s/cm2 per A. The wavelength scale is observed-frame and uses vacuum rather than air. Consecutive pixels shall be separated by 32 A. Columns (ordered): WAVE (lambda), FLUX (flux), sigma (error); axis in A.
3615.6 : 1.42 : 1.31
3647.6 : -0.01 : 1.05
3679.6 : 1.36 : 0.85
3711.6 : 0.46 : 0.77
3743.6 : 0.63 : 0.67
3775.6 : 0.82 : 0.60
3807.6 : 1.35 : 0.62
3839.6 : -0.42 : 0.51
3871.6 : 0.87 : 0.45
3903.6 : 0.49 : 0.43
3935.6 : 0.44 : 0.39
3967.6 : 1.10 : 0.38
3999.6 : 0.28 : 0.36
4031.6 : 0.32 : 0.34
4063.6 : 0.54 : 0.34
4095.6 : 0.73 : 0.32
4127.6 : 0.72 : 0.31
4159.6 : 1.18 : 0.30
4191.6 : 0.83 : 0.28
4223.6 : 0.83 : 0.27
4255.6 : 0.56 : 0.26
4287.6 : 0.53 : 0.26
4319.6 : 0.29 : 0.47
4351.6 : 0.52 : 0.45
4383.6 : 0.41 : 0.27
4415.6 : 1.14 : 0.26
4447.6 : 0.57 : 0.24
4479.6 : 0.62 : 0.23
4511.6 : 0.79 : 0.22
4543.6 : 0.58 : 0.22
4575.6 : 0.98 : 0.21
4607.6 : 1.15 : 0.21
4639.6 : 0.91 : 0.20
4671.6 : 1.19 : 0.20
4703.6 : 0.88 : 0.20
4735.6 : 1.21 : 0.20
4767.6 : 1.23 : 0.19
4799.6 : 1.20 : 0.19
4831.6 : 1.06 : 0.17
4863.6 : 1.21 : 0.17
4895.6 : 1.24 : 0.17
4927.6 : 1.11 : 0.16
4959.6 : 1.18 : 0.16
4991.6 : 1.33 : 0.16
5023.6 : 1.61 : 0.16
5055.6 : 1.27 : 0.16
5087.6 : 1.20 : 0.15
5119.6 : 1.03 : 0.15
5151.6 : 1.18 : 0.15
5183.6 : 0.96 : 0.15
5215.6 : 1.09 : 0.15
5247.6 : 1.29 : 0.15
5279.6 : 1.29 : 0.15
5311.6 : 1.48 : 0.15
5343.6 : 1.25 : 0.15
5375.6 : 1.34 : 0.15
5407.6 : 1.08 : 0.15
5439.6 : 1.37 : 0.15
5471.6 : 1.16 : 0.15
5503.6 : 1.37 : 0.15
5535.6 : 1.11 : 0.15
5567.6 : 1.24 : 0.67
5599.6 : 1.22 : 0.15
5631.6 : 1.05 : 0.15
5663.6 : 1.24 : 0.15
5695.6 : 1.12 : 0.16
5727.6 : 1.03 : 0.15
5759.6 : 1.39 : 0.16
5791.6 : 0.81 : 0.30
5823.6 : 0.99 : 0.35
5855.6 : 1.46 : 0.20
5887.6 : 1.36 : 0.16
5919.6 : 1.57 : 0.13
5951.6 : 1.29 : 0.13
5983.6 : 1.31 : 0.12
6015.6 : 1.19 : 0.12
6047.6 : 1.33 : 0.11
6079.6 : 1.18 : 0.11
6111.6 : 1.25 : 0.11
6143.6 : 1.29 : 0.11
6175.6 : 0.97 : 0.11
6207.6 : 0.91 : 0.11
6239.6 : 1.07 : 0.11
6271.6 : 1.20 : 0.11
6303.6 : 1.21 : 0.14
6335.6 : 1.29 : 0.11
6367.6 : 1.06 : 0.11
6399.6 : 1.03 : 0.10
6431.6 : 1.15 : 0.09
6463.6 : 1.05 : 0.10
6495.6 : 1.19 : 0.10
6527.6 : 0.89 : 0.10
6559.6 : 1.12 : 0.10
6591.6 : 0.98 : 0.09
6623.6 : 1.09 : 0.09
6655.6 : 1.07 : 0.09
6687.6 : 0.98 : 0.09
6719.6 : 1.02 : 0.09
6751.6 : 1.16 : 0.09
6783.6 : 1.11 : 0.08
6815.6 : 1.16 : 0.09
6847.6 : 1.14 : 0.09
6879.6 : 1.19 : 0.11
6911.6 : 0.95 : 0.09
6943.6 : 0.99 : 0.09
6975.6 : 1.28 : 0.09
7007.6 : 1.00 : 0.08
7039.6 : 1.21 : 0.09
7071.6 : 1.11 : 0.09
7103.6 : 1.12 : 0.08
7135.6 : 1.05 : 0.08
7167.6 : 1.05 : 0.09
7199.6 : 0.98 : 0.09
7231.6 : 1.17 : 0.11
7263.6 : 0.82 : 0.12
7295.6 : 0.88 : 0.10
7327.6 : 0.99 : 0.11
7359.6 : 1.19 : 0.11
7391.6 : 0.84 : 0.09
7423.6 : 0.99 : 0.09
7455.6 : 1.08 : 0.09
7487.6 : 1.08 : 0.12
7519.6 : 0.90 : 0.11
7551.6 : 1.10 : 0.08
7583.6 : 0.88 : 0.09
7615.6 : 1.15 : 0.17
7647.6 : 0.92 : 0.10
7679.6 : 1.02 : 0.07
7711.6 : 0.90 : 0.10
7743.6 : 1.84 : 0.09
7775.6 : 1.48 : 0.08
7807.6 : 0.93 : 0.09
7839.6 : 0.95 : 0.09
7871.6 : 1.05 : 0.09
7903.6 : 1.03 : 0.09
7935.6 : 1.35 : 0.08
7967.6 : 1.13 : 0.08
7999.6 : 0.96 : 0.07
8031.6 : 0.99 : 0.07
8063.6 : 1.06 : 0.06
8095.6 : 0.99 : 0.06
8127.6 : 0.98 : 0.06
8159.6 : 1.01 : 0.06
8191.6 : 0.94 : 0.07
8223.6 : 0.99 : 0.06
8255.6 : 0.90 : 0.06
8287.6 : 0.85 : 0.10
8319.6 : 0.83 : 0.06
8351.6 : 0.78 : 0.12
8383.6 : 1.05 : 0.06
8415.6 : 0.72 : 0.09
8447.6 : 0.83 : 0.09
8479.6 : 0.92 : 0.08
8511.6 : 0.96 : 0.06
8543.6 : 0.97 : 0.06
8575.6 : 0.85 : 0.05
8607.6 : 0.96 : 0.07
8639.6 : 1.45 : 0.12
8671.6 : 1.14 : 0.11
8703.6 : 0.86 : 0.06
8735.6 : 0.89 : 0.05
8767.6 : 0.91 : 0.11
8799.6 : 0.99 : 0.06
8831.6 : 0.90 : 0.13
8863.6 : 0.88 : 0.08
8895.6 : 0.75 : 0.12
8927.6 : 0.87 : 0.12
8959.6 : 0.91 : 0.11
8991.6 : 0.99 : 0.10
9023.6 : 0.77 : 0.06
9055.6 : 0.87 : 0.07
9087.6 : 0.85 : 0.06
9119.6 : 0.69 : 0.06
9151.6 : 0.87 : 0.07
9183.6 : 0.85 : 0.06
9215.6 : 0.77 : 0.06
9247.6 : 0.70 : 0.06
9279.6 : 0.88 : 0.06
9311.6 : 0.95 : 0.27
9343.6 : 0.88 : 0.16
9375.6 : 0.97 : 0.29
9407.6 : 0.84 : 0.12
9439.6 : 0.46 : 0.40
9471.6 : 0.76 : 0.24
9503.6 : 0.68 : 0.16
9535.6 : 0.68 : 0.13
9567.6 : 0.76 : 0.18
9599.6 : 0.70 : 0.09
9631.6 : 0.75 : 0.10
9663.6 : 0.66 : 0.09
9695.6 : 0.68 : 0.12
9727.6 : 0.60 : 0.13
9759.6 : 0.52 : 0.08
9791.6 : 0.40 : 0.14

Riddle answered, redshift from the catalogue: 0.18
